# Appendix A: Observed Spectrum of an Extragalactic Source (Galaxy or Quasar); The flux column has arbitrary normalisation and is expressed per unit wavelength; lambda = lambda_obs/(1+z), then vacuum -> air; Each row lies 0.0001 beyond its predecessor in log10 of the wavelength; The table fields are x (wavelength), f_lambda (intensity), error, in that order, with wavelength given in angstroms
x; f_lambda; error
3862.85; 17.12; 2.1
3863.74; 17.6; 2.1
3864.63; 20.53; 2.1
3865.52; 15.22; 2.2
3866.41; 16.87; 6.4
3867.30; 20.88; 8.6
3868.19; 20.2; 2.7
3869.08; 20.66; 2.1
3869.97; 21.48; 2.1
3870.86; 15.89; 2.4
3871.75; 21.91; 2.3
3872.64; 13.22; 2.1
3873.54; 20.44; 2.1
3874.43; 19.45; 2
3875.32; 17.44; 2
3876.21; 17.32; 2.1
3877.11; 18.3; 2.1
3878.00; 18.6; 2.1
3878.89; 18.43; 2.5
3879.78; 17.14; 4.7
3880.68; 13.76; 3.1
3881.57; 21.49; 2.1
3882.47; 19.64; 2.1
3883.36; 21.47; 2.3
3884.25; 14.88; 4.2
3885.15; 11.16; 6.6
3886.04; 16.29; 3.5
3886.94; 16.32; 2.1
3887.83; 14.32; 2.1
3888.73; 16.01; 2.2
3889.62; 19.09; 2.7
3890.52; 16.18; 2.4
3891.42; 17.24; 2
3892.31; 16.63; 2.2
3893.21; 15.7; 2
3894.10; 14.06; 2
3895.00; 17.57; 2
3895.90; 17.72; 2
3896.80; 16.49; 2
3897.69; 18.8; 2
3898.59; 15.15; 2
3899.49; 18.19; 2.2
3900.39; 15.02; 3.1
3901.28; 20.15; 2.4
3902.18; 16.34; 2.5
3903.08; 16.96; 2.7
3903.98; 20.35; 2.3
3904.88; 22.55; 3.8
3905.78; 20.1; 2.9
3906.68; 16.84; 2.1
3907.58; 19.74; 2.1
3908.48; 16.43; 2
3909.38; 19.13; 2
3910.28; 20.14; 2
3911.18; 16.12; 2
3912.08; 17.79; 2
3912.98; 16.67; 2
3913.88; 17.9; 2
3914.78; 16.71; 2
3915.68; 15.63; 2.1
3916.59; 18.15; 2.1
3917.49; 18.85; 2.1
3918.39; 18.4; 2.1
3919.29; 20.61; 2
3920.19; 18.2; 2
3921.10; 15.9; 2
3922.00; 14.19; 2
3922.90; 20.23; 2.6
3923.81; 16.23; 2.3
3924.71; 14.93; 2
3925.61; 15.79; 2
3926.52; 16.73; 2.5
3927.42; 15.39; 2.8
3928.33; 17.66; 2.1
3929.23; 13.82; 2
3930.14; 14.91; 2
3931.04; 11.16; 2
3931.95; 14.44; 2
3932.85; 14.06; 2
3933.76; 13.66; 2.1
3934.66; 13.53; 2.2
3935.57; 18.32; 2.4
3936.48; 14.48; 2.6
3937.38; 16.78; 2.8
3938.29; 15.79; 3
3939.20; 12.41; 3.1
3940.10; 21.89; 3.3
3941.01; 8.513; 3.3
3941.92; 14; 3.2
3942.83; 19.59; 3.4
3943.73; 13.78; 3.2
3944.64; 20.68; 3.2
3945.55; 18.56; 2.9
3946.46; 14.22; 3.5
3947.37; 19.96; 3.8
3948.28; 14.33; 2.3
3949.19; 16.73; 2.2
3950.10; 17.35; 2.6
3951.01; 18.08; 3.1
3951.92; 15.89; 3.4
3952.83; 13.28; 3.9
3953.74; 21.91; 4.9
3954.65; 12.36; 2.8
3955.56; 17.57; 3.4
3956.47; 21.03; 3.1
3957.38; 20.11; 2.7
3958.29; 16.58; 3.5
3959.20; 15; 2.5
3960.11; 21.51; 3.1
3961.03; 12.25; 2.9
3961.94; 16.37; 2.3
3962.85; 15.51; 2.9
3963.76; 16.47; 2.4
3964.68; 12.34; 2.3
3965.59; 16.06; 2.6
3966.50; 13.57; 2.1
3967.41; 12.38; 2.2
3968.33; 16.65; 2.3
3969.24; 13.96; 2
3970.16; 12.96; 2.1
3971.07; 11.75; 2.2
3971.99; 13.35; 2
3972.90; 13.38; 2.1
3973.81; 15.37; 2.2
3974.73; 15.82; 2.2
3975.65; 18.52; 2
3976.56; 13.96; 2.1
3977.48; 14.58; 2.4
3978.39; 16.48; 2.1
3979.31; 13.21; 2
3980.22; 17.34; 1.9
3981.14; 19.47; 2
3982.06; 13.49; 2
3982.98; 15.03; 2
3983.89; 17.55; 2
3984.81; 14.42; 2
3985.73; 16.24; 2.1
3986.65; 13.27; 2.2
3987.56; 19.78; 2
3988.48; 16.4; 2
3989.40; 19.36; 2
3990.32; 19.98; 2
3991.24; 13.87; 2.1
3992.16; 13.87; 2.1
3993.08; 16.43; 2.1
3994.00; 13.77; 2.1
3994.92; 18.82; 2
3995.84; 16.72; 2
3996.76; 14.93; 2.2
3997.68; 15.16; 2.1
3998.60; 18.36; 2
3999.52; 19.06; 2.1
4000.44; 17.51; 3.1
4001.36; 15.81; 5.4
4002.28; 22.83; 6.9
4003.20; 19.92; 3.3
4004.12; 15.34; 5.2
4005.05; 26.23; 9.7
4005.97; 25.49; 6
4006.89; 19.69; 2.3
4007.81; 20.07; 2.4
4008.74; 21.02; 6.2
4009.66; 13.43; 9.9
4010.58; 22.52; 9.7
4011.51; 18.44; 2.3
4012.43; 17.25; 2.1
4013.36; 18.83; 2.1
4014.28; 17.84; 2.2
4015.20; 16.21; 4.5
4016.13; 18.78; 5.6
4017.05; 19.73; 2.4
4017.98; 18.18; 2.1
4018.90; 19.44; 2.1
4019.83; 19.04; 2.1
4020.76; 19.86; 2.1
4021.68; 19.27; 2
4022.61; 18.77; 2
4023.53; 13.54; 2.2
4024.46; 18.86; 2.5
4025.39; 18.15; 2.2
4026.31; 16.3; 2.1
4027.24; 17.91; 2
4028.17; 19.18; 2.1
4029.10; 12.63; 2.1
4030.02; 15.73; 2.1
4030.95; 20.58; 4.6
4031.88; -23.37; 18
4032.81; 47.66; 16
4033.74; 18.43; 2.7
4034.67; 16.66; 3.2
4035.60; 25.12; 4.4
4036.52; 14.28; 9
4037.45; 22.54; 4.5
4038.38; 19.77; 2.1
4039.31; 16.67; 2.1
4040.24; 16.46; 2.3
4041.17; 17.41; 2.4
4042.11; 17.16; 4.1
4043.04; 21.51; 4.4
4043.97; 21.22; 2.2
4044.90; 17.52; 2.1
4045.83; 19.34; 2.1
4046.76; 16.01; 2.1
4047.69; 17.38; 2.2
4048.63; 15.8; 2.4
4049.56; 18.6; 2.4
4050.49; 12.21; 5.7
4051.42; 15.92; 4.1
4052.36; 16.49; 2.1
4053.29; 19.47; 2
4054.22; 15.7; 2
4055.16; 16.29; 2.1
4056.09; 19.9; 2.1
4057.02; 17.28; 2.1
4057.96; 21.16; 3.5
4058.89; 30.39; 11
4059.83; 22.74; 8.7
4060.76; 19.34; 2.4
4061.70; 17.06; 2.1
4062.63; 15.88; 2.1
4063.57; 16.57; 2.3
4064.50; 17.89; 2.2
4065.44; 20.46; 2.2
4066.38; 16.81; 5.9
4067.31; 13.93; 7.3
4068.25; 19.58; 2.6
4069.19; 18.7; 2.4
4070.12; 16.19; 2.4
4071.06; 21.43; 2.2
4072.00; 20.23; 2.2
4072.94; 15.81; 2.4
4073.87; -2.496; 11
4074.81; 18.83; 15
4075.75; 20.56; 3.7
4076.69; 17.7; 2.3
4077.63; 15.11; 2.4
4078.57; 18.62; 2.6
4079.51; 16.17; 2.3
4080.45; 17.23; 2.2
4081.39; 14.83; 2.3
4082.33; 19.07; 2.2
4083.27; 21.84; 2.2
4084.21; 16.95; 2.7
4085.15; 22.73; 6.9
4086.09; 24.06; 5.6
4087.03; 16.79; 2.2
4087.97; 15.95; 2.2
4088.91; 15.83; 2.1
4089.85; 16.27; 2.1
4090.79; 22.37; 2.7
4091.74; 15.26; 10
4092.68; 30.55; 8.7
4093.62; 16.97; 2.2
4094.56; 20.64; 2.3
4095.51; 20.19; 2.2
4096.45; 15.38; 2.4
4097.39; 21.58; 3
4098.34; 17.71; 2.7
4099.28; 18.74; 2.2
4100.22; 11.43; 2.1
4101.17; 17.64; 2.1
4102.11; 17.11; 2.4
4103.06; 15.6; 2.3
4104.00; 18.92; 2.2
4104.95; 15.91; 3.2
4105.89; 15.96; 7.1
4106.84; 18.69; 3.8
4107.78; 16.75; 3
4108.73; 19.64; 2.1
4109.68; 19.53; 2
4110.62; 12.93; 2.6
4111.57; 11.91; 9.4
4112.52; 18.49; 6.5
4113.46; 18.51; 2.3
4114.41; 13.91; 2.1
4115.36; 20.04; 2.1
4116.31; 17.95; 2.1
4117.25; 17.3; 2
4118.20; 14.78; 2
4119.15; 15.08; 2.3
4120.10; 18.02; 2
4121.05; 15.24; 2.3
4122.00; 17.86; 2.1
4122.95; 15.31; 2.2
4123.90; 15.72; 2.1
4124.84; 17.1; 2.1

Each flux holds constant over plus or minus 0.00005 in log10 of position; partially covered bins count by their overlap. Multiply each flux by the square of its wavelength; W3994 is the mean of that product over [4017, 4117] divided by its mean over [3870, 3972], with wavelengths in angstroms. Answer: 1.15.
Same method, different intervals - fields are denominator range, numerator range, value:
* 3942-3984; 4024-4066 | 1.17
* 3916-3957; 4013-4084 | 1.15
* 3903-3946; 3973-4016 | 1.07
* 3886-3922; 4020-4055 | 1.07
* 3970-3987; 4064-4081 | 1.17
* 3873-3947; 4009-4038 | 1.12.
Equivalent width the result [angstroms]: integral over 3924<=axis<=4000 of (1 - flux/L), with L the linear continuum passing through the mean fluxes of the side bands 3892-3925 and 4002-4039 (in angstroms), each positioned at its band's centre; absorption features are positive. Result 9.2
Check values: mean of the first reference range 17.6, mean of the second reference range 18.5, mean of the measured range 15.8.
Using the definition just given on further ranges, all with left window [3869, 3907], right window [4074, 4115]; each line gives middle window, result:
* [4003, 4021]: -1.7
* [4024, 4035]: 0.7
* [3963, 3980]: 3.0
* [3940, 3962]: 1.0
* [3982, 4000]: 1.3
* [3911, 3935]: 1.9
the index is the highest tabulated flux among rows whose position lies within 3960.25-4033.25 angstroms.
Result 47.66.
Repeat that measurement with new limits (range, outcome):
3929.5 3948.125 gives 21.89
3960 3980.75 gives 21.51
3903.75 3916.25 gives 22.55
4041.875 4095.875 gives 30.55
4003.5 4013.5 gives 26.23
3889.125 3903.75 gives 20.15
